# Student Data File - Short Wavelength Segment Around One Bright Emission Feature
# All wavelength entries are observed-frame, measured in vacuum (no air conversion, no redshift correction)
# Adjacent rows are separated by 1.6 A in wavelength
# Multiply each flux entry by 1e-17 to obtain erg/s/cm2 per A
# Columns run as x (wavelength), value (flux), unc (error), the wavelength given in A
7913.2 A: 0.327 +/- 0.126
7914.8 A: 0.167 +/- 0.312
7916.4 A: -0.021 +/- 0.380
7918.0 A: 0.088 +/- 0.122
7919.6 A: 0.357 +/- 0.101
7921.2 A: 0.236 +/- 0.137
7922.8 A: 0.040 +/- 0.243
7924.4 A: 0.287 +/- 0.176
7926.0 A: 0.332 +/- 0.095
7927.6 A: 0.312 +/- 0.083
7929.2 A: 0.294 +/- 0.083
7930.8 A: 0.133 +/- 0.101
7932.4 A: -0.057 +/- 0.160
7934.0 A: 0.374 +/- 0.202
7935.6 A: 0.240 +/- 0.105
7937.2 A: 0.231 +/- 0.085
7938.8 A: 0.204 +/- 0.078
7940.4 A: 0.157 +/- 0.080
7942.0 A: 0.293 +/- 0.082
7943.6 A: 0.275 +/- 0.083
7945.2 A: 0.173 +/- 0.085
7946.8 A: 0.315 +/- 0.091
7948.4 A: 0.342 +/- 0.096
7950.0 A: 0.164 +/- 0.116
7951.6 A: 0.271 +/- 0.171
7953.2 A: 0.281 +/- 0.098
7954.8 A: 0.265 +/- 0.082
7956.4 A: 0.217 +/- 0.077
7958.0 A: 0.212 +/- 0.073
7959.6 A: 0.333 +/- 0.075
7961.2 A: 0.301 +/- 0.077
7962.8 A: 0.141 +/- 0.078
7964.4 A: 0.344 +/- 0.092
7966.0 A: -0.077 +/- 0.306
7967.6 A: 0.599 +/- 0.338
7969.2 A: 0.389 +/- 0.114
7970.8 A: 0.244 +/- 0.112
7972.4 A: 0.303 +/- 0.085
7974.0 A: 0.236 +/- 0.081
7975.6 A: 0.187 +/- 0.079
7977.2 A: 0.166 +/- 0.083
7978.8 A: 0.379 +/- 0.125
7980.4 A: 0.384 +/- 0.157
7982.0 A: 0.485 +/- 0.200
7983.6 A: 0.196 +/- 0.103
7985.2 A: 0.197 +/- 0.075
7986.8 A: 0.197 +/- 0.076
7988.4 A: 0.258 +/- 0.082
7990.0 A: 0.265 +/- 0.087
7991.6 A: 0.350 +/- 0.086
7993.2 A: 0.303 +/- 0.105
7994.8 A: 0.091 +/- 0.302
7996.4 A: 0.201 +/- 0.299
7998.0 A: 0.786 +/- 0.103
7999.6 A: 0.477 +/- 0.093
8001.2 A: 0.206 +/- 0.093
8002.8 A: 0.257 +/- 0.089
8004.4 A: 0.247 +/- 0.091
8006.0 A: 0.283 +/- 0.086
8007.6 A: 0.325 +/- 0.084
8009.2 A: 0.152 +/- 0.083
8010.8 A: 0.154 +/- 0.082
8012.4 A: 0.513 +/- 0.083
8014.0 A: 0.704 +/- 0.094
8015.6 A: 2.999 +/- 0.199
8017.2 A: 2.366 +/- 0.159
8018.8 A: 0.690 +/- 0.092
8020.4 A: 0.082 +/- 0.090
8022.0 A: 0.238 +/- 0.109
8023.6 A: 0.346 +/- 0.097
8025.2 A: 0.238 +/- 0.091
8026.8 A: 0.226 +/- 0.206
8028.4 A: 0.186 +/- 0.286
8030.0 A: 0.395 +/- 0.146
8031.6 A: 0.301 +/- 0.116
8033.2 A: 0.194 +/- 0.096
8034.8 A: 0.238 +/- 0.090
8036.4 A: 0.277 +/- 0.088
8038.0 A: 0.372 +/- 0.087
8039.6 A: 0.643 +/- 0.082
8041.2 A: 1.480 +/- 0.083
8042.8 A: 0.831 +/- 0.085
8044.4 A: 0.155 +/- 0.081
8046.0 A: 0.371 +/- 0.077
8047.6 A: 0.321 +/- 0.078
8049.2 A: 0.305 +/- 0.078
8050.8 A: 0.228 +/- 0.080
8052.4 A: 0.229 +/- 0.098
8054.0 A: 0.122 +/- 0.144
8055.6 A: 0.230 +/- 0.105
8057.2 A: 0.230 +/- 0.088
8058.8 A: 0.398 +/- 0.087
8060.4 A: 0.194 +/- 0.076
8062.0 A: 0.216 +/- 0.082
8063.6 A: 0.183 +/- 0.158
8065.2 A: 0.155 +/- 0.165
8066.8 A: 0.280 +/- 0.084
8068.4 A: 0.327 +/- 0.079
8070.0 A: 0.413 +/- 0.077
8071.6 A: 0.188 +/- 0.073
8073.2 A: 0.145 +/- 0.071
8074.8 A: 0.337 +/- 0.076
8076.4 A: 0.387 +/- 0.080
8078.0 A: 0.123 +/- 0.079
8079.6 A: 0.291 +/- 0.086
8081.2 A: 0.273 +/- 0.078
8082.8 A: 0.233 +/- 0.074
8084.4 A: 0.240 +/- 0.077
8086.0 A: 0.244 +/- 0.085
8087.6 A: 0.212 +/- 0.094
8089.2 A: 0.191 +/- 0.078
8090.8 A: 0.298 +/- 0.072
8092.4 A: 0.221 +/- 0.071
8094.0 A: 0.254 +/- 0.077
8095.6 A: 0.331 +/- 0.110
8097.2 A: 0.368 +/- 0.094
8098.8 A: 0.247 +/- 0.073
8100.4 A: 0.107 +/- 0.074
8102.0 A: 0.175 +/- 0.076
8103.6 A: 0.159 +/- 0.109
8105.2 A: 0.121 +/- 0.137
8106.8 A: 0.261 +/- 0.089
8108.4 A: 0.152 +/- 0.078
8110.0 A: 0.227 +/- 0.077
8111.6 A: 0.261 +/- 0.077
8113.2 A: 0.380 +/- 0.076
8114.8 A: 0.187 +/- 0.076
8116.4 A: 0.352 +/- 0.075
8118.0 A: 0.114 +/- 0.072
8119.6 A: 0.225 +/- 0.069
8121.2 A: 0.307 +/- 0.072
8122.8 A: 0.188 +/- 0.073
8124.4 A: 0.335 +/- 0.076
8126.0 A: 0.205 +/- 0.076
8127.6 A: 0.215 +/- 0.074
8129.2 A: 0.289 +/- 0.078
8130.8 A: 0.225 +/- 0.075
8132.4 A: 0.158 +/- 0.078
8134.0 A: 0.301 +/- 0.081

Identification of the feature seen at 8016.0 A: Halpha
